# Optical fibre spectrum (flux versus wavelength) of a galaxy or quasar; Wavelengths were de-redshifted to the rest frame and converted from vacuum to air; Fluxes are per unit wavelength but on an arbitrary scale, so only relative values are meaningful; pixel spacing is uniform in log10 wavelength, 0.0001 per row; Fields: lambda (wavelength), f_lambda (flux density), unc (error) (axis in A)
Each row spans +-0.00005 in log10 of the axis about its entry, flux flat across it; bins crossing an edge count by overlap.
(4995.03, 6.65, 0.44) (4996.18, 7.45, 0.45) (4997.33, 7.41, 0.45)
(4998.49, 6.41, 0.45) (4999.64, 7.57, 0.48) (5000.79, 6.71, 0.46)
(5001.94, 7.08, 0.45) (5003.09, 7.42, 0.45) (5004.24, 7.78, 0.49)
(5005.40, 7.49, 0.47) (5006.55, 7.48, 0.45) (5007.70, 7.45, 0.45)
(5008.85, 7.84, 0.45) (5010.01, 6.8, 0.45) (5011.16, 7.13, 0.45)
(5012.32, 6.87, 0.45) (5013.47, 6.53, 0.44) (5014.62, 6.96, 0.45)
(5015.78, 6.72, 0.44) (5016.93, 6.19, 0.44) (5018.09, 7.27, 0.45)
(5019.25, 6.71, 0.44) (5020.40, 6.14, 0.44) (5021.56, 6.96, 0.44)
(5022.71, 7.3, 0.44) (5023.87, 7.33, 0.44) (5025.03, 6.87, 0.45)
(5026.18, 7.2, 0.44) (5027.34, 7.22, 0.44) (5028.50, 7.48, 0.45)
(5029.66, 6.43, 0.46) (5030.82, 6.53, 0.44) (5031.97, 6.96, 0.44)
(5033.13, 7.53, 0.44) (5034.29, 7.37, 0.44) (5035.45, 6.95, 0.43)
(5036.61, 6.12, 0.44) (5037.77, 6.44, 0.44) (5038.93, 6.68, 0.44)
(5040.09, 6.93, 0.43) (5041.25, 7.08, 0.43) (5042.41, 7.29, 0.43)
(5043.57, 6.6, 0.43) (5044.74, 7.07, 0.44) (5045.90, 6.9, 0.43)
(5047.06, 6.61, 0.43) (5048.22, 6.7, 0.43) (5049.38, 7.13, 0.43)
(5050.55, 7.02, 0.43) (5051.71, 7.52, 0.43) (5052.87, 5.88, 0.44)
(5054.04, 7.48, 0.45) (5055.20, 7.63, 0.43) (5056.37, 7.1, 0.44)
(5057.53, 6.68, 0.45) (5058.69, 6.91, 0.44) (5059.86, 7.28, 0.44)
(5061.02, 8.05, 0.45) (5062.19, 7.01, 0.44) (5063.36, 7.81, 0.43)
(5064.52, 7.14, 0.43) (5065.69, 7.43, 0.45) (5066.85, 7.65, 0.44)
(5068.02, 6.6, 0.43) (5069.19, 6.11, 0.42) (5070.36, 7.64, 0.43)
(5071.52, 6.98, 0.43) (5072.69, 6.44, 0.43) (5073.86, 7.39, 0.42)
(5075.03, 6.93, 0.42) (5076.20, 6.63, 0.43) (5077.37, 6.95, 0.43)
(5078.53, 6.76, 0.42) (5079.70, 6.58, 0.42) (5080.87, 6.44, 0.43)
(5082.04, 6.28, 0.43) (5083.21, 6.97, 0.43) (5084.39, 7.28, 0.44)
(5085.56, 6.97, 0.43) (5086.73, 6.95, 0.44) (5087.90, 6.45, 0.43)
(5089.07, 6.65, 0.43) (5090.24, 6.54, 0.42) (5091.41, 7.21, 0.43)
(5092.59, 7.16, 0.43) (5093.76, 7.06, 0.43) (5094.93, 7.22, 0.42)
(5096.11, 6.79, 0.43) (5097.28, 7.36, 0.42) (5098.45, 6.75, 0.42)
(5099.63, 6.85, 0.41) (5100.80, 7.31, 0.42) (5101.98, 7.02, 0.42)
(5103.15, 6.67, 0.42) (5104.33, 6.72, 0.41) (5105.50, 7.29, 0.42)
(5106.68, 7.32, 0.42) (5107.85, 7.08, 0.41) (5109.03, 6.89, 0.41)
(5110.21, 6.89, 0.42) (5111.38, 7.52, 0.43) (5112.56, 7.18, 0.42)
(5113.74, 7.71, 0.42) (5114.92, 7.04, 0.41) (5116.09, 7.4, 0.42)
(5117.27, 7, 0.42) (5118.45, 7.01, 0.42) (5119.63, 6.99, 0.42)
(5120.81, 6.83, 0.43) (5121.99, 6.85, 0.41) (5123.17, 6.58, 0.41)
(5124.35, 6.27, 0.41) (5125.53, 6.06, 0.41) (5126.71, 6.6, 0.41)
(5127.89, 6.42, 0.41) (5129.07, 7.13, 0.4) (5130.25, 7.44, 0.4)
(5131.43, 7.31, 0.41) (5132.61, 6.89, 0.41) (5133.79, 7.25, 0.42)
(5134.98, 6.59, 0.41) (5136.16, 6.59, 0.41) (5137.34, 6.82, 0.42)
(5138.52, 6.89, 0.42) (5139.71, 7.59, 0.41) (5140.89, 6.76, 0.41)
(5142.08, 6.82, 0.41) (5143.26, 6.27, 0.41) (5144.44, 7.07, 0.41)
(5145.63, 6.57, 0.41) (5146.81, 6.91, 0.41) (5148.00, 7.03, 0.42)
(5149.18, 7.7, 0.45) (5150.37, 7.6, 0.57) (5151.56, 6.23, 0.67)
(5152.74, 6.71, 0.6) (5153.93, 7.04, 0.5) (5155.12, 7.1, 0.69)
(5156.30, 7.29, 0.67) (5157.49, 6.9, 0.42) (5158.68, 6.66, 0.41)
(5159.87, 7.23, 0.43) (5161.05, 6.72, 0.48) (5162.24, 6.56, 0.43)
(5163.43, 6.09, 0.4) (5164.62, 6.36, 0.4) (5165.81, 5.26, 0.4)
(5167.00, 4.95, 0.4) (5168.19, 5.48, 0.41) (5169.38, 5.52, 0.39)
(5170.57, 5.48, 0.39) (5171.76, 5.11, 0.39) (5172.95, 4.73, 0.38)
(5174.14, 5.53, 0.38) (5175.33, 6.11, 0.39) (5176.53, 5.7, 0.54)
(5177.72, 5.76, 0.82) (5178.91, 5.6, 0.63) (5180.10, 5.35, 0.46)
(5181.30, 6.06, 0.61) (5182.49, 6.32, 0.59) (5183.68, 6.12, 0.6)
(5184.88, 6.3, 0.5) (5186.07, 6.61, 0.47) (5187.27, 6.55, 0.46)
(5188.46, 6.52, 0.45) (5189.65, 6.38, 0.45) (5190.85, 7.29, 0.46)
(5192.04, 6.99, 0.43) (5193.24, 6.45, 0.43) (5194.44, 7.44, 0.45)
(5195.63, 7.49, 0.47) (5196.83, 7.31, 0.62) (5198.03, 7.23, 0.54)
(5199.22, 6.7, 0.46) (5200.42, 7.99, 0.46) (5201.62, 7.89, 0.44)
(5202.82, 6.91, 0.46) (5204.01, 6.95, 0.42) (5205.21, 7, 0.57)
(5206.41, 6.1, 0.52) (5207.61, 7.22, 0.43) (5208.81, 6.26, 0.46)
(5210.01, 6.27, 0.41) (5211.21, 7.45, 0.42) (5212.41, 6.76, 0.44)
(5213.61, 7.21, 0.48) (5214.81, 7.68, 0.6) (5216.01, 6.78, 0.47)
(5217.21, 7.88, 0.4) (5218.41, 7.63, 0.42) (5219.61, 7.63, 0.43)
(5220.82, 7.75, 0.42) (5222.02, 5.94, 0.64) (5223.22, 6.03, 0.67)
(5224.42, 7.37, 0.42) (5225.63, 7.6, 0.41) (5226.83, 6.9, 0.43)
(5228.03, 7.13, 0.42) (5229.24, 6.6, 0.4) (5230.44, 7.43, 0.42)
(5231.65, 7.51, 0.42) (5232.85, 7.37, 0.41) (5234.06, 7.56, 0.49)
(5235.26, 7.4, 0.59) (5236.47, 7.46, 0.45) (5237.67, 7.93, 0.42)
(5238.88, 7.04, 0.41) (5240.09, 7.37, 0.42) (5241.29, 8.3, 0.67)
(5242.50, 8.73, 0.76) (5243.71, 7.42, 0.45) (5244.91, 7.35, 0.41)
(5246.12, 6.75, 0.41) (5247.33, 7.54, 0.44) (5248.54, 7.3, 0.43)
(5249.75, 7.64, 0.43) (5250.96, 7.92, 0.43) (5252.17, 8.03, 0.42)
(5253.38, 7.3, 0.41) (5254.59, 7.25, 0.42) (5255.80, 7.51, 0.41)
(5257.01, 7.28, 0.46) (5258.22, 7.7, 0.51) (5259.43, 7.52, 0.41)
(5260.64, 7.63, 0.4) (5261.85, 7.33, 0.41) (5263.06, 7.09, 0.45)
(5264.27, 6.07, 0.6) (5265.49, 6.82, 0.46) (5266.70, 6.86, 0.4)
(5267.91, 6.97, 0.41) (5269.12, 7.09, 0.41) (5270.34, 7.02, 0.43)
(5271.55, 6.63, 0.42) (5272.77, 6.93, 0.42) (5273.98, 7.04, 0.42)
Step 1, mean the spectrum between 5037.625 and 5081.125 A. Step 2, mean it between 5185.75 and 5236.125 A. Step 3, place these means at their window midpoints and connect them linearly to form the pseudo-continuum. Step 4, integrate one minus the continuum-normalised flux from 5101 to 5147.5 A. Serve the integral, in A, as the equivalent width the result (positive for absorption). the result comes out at 0.7 A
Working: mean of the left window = 7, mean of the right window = 7.08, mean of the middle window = 6.93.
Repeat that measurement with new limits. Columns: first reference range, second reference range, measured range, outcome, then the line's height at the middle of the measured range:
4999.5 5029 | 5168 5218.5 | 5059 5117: -1.32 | 6.87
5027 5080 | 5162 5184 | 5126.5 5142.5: -2.23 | 6.1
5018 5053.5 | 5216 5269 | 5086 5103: 0.20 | 7.03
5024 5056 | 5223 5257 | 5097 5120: 0.06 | 7.12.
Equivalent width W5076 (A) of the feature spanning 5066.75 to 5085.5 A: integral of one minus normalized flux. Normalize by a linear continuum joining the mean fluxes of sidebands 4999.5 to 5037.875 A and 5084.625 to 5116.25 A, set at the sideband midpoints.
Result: 0.5 A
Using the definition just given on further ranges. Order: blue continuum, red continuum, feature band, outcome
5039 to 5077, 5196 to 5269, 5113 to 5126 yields 0.4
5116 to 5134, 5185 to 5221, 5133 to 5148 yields 0.1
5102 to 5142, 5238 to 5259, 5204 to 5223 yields 1.0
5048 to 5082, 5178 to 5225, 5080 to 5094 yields 0.3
